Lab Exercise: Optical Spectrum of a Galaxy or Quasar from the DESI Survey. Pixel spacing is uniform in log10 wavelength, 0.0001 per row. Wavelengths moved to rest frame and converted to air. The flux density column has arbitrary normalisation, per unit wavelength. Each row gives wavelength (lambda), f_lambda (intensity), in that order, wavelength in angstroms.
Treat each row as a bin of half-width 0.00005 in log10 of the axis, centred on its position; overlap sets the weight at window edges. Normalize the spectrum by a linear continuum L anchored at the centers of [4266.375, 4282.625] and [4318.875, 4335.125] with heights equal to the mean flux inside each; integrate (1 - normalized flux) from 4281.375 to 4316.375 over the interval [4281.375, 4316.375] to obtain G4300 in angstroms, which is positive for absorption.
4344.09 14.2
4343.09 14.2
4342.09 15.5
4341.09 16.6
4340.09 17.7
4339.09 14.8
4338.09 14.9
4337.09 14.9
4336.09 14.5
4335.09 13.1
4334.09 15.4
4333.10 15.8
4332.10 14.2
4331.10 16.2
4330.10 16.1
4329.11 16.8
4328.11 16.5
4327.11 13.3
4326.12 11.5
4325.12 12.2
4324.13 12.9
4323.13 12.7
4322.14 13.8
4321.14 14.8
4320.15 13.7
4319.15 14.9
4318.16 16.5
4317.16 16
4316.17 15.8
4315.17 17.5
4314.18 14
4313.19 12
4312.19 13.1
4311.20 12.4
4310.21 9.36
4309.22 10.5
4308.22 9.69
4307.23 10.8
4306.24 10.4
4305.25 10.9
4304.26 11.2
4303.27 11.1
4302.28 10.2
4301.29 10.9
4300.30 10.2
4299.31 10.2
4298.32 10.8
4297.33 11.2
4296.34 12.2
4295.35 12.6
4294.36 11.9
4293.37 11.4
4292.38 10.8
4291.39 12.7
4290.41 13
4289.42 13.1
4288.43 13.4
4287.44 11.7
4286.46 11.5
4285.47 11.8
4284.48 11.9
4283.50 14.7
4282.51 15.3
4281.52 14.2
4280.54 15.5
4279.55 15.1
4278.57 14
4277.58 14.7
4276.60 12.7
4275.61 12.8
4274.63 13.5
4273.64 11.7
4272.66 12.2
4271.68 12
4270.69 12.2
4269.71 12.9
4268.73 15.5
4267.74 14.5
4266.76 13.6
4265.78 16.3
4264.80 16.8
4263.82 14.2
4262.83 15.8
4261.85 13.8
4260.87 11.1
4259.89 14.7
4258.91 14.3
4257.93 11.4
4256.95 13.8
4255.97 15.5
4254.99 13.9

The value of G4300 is 4.9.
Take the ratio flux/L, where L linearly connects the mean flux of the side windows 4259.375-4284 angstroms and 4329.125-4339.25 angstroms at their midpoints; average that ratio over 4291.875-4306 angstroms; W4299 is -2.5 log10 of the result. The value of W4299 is 0.288 mag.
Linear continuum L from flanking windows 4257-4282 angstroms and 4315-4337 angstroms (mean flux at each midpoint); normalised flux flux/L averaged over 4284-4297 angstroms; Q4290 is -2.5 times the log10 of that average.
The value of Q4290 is 0.17 mag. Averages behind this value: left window 13.8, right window 14.7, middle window 12.1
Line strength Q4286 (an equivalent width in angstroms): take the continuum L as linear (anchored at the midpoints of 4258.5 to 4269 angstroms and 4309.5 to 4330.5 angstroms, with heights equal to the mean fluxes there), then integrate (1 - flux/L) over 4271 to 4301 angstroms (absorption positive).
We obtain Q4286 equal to 3.7 angstroms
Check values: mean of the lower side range 14.6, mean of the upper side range 14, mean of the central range 12.6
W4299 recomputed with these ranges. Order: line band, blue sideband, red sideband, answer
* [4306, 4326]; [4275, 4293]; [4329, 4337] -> 0.107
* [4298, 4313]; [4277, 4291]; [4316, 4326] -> 0.274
